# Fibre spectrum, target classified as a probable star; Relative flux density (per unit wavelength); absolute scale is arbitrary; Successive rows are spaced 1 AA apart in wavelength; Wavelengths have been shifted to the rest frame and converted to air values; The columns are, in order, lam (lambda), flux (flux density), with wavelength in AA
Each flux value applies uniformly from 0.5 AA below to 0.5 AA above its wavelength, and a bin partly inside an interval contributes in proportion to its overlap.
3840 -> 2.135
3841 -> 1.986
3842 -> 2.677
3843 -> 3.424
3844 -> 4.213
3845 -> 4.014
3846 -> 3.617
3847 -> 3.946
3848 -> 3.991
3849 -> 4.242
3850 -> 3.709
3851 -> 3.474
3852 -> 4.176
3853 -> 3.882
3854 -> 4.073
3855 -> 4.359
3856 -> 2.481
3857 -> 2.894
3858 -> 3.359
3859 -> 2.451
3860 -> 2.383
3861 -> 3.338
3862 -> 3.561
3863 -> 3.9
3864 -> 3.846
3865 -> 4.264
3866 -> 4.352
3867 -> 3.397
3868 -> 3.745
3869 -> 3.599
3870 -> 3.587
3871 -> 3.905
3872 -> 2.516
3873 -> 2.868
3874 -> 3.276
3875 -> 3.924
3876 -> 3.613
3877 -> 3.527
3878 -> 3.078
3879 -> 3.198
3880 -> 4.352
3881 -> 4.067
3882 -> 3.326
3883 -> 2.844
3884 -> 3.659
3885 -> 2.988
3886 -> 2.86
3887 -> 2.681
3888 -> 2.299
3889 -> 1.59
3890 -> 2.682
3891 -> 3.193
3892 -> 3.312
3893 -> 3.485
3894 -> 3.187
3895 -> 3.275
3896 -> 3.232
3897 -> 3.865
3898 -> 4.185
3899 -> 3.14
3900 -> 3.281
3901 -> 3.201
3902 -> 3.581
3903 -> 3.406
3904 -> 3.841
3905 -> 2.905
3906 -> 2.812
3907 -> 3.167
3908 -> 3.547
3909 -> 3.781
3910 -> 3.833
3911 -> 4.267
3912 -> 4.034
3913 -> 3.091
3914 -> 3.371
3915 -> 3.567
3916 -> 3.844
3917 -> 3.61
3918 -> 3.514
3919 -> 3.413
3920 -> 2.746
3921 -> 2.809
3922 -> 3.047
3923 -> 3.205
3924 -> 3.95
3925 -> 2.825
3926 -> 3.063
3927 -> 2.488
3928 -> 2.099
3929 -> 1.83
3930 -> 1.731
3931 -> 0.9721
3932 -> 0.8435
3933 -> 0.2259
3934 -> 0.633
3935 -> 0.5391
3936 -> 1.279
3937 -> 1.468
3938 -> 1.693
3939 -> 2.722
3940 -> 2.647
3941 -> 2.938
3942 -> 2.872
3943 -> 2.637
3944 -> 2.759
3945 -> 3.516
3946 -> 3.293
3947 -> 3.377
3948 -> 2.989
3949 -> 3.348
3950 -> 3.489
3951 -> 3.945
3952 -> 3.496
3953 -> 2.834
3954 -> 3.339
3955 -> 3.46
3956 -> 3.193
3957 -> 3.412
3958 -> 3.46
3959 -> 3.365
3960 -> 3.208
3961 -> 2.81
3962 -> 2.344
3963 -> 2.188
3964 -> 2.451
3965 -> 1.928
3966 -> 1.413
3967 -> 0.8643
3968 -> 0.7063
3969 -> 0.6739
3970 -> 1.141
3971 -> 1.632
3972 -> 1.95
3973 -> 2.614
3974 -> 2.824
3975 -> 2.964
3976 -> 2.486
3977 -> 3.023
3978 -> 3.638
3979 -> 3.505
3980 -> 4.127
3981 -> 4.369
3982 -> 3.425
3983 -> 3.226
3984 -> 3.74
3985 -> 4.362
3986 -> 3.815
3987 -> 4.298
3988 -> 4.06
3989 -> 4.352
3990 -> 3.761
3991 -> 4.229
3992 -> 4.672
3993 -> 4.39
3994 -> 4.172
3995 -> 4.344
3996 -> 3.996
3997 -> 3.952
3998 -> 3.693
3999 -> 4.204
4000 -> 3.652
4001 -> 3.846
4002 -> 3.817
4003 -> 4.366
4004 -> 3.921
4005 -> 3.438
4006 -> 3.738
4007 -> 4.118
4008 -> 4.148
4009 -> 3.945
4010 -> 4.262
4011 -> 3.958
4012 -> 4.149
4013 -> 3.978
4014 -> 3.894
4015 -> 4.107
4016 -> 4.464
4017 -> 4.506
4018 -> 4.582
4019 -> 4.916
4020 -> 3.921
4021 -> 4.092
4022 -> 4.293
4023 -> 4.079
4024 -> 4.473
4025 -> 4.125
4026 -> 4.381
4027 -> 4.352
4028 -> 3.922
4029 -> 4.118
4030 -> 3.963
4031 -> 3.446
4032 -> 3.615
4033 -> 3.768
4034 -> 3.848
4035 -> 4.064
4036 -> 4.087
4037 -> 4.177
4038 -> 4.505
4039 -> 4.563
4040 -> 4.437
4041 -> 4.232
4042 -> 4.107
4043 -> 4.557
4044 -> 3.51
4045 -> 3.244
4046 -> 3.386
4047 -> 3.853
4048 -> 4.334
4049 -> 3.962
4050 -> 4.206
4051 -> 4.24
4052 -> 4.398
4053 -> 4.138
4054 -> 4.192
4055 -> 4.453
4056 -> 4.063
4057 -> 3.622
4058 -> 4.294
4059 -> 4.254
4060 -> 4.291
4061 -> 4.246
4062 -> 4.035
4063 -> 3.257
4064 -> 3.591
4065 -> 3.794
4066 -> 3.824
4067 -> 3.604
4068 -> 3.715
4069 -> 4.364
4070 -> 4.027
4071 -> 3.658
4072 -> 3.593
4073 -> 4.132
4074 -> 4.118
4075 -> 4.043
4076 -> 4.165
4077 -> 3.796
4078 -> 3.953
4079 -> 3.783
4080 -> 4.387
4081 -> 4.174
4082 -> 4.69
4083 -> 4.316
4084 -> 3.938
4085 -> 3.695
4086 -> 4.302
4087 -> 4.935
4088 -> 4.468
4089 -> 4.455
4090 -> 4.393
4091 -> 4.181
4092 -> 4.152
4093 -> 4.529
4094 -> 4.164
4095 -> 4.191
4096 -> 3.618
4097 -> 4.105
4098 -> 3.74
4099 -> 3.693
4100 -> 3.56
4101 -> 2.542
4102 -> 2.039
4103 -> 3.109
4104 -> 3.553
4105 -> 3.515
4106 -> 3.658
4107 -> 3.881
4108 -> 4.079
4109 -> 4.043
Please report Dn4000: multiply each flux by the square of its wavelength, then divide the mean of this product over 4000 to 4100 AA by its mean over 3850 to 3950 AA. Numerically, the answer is 1.4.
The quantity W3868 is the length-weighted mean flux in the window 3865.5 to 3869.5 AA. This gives 3.77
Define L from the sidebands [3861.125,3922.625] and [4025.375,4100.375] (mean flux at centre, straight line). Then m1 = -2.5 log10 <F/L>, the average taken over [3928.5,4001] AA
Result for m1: 0.267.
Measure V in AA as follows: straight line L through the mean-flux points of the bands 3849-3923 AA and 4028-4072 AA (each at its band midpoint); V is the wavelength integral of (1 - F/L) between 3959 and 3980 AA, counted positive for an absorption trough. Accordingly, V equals 8.0 AA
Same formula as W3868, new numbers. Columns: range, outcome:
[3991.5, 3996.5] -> 4.31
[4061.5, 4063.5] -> 3.65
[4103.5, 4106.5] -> 3.58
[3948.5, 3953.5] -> 3.42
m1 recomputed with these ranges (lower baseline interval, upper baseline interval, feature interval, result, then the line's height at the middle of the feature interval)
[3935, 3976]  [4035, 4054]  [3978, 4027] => -0.209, 3.38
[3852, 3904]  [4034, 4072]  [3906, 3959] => 0.242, 3.57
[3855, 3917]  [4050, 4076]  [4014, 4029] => -0.114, 3.86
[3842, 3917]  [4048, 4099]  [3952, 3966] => 0.272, 3.71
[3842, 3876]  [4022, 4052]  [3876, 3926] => 0.117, 3.7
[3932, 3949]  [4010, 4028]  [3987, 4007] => -0.107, 3.67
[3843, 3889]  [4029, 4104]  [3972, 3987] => 0.107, 3.77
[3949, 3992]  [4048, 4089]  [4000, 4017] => -0.169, 3.43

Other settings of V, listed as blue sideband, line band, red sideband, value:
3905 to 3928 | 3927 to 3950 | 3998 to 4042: 8.9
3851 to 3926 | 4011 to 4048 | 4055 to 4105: -3.0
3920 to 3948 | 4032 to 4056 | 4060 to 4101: -3.3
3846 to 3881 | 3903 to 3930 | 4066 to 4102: 3.3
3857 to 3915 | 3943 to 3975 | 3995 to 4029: 9.6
